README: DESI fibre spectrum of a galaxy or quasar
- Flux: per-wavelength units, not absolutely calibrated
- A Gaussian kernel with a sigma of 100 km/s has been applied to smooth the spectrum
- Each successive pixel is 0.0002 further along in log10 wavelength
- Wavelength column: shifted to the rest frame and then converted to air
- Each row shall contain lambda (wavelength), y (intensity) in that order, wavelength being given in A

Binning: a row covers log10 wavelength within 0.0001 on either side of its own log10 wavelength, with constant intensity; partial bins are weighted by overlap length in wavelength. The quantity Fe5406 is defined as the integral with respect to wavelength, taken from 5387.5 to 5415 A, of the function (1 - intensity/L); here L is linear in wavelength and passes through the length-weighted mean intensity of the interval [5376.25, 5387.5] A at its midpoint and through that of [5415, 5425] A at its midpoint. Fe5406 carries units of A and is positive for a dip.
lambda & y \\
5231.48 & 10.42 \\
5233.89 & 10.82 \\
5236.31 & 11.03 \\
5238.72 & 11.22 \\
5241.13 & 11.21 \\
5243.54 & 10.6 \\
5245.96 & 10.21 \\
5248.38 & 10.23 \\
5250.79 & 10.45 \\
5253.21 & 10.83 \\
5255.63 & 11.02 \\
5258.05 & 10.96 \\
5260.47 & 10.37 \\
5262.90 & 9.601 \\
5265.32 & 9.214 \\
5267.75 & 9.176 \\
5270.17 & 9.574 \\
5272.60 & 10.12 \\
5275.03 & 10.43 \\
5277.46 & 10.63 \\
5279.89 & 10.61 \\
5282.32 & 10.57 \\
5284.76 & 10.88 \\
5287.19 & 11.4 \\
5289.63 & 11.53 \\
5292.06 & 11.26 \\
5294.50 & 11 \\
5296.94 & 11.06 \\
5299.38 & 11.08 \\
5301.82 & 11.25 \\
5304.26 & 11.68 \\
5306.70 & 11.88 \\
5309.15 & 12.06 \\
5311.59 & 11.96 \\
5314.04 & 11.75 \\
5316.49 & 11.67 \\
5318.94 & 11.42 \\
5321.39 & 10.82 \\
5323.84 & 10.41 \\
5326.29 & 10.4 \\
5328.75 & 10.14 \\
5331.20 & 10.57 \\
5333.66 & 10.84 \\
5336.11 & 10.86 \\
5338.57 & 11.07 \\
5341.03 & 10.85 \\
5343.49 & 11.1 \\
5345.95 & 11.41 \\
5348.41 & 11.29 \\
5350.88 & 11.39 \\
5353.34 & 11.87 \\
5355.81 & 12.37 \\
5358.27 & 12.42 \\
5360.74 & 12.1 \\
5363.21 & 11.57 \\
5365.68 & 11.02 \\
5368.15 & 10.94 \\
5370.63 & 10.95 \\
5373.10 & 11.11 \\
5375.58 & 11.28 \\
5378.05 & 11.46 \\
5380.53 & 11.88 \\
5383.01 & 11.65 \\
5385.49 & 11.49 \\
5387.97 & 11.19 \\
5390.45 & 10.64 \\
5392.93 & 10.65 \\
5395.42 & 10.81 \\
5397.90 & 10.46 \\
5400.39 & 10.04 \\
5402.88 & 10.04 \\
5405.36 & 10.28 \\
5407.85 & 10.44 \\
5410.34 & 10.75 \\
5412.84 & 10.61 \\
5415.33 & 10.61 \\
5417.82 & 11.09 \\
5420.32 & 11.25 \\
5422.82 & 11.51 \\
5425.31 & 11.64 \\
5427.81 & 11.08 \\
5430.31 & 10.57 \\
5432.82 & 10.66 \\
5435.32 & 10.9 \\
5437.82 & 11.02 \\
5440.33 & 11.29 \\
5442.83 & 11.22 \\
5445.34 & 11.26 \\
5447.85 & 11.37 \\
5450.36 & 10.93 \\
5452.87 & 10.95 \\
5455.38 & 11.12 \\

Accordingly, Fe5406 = 2.1 A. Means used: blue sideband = 11.6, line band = 10.5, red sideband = 11.2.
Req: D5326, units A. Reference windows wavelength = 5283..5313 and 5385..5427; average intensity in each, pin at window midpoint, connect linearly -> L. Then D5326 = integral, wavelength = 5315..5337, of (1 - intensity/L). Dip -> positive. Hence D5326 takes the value 0.9 A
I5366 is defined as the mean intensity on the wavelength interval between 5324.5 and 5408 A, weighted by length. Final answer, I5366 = 11.1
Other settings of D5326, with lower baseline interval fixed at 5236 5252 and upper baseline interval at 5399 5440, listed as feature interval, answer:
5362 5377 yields -0.5 A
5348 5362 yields -1.5 A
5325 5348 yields -0.2 A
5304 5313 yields -1.0 A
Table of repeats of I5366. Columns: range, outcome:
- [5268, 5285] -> 10.3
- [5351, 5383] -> 11.6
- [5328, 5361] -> 11.3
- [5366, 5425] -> 10.9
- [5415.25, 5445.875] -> 11.1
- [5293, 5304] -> 11.2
